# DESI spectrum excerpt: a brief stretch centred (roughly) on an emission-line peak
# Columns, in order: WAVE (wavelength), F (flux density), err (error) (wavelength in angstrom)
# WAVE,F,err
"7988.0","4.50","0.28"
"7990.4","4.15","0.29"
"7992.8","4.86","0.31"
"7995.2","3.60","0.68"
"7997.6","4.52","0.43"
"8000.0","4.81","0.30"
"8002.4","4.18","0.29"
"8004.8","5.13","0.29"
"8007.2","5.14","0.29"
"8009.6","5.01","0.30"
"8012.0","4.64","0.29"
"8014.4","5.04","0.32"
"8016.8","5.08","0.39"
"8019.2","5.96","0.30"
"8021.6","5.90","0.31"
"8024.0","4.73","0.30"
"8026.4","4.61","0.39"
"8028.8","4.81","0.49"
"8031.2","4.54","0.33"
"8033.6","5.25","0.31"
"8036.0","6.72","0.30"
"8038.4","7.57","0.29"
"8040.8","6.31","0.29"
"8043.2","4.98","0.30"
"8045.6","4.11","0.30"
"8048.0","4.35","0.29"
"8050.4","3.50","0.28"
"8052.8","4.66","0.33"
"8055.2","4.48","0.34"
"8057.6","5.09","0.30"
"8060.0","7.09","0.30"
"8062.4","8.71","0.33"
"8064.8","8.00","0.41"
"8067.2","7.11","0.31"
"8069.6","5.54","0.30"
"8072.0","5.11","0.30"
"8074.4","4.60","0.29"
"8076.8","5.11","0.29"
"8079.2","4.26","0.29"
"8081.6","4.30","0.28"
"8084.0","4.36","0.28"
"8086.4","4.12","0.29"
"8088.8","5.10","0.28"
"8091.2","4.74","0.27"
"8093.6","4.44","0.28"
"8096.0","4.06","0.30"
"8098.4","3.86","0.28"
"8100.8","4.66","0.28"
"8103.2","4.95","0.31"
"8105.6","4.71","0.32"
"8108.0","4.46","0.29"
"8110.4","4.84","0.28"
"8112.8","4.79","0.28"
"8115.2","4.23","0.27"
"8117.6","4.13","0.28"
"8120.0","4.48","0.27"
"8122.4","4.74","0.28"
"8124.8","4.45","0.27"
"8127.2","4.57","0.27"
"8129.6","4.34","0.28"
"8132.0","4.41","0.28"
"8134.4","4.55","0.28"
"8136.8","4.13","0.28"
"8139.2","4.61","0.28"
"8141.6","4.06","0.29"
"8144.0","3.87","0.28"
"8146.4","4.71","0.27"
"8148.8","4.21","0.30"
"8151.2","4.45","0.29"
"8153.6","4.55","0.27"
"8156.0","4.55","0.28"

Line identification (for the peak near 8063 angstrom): [N II]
